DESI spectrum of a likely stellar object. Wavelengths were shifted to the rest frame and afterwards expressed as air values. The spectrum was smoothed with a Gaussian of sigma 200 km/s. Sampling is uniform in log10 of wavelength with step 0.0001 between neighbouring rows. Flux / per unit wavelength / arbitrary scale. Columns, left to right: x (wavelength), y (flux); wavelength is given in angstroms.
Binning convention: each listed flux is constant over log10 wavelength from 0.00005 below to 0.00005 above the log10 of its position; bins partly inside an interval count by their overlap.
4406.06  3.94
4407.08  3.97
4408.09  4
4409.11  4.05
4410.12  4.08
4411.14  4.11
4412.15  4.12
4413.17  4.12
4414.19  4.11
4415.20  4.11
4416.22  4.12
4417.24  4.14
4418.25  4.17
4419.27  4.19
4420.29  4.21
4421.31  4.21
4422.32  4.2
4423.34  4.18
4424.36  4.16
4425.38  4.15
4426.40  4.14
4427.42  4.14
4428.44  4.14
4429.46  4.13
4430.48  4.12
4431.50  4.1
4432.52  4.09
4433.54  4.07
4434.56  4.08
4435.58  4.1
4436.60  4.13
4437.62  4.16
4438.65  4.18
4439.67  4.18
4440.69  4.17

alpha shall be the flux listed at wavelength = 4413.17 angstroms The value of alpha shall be 4.12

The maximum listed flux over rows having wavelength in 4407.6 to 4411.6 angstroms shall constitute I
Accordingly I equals 4.11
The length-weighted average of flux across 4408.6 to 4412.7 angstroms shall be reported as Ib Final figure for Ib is 4.09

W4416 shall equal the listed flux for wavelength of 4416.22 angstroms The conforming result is 4.12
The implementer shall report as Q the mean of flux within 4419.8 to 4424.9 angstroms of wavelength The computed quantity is 4.19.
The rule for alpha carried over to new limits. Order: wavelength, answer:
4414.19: 4.11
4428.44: 4.14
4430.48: 4.12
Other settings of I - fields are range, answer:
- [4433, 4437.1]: 4.13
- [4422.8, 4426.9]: 4.18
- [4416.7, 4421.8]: 4.21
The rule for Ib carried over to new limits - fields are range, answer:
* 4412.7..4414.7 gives 4.12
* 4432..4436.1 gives 4.09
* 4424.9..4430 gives 4.14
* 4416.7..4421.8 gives 4.18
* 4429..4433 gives 4.11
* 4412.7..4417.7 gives 4.12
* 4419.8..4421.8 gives 4.21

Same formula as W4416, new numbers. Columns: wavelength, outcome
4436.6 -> 4.13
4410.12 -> 4.08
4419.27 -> 4.19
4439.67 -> 4.18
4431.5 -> 4.1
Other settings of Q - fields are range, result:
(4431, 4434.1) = 4.09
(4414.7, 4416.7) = 4.11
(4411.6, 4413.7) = 4.12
